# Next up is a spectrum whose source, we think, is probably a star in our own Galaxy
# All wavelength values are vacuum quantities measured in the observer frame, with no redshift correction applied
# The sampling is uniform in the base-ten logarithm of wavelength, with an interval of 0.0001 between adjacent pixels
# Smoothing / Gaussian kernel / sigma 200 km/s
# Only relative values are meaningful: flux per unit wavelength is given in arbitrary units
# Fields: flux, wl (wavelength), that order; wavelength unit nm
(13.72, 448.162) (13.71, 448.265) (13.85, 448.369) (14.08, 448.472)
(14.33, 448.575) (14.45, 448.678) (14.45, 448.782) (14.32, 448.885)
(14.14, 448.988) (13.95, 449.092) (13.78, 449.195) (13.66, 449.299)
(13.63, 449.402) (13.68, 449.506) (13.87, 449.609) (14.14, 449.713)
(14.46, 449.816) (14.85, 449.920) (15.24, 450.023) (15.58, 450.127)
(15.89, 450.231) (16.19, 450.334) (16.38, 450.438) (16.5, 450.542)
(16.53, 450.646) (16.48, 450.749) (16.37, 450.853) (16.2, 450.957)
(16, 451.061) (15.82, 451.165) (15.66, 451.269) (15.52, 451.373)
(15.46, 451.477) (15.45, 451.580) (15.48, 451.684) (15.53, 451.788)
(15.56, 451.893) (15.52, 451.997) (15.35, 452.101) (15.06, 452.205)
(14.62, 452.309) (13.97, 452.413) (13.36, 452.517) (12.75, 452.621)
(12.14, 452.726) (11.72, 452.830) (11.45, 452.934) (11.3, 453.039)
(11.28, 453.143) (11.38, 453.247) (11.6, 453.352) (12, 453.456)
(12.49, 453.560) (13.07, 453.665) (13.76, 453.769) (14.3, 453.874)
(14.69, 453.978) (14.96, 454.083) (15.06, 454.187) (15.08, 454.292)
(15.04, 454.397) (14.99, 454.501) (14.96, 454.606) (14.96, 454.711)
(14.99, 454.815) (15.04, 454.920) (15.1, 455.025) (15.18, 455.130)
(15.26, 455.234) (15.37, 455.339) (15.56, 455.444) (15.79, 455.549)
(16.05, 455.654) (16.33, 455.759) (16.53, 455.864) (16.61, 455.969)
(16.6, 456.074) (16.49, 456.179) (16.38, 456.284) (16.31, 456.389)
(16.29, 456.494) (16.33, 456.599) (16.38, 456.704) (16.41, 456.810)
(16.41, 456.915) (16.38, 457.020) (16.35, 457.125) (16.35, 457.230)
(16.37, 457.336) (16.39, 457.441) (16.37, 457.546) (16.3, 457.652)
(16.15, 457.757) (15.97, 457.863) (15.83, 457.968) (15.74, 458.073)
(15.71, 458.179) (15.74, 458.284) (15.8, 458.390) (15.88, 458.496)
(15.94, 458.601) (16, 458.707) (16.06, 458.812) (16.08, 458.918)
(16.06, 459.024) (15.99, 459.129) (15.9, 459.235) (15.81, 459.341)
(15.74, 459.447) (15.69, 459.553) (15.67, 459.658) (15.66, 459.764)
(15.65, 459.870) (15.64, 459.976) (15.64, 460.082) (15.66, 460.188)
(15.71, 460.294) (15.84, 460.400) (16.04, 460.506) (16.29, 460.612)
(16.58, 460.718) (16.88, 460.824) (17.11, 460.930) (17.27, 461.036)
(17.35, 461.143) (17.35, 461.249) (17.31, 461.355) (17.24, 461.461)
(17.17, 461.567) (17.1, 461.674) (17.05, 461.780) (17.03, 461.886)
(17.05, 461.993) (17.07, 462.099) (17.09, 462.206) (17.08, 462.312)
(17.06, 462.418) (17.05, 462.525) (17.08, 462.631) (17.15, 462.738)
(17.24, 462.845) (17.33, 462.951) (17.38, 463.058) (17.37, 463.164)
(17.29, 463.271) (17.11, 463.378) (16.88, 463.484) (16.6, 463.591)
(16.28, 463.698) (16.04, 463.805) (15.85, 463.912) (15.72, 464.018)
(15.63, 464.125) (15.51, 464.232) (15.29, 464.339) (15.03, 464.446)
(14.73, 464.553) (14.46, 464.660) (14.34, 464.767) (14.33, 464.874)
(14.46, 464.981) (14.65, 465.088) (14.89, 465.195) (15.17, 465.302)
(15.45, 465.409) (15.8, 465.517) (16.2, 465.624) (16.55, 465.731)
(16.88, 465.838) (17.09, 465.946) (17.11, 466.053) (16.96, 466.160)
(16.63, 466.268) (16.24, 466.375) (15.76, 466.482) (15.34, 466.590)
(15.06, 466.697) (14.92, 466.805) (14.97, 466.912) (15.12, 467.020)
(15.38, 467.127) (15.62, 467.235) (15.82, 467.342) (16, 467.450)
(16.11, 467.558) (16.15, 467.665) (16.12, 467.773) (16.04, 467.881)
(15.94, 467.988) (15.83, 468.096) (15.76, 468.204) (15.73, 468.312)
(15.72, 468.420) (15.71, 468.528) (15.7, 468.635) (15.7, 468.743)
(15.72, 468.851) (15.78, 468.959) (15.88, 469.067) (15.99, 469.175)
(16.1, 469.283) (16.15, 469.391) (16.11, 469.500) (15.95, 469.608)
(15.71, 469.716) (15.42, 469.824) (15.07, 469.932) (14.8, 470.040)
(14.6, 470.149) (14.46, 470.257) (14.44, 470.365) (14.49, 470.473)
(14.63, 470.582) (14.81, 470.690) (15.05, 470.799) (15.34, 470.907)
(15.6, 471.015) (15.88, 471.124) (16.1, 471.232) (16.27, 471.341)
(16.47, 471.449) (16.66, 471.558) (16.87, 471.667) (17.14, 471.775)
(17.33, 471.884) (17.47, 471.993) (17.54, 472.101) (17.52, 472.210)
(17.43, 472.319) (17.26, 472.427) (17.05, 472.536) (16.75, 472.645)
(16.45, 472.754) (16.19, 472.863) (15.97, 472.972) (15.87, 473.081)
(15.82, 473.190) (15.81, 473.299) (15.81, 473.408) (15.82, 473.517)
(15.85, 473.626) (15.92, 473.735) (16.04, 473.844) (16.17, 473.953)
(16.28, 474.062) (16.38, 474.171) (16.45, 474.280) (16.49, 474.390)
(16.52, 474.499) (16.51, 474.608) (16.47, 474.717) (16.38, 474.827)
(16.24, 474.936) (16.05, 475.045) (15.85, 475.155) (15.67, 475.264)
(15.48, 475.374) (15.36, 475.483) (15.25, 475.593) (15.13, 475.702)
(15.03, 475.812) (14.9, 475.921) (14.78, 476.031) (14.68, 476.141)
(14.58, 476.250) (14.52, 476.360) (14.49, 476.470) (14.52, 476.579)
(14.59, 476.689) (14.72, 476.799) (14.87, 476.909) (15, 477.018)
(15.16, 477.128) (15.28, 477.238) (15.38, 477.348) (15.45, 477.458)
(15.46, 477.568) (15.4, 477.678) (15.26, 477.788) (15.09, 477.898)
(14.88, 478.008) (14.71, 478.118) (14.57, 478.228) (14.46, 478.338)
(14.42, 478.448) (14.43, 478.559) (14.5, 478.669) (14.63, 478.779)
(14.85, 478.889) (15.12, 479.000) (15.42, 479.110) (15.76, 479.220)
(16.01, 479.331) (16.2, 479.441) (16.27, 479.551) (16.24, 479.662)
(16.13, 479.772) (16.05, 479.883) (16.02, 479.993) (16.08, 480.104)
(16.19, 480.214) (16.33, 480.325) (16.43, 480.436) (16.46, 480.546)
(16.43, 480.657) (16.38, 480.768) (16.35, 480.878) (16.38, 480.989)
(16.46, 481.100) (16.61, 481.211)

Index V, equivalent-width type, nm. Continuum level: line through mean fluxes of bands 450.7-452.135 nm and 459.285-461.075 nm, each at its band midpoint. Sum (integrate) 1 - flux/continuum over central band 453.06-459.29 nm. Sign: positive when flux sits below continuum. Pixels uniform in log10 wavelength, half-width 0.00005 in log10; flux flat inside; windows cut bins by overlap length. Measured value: 0.21 nm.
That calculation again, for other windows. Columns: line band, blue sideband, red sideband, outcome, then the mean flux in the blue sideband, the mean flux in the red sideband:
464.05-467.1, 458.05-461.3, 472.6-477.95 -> 0.072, 16.1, 15.6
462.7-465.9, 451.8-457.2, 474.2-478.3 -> -0.195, 14.7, 15.3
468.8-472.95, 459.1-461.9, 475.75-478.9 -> -0.157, 16.4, 14.8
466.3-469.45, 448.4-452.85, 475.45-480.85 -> -0.125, 14.9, 15.3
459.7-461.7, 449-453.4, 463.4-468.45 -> -0.157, 14.5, 15.7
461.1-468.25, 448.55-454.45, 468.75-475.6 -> -0.351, 14.4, 16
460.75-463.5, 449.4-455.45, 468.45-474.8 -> -0.332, 14.6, 16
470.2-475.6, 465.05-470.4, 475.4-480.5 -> -0.223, 15.7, 15.2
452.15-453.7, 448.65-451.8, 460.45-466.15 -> 0.288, 15.2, 16.4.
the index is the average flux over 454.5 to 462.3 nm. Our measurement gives 16.2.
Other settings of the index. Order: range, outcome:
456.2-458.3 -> 16.2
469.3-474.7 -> 16.1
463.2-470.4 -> 15.7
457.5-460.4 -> 15.9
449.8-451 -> 15.9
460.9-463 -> 17.2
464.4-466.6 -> 15.6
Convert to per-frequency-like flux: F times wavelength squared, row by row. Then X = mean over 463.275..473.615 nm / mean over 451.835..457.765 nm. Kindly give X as 1.13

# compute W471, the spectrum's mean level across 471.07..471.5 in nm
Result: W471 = 16.2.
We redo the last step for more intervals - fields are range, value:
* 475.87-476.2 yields 14.8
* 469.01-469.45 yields 16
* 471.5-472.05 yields 17.1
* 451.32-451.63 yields 15.5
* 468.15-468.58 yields 15.7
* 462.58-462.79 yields 17.1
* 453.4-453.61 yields 12.3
